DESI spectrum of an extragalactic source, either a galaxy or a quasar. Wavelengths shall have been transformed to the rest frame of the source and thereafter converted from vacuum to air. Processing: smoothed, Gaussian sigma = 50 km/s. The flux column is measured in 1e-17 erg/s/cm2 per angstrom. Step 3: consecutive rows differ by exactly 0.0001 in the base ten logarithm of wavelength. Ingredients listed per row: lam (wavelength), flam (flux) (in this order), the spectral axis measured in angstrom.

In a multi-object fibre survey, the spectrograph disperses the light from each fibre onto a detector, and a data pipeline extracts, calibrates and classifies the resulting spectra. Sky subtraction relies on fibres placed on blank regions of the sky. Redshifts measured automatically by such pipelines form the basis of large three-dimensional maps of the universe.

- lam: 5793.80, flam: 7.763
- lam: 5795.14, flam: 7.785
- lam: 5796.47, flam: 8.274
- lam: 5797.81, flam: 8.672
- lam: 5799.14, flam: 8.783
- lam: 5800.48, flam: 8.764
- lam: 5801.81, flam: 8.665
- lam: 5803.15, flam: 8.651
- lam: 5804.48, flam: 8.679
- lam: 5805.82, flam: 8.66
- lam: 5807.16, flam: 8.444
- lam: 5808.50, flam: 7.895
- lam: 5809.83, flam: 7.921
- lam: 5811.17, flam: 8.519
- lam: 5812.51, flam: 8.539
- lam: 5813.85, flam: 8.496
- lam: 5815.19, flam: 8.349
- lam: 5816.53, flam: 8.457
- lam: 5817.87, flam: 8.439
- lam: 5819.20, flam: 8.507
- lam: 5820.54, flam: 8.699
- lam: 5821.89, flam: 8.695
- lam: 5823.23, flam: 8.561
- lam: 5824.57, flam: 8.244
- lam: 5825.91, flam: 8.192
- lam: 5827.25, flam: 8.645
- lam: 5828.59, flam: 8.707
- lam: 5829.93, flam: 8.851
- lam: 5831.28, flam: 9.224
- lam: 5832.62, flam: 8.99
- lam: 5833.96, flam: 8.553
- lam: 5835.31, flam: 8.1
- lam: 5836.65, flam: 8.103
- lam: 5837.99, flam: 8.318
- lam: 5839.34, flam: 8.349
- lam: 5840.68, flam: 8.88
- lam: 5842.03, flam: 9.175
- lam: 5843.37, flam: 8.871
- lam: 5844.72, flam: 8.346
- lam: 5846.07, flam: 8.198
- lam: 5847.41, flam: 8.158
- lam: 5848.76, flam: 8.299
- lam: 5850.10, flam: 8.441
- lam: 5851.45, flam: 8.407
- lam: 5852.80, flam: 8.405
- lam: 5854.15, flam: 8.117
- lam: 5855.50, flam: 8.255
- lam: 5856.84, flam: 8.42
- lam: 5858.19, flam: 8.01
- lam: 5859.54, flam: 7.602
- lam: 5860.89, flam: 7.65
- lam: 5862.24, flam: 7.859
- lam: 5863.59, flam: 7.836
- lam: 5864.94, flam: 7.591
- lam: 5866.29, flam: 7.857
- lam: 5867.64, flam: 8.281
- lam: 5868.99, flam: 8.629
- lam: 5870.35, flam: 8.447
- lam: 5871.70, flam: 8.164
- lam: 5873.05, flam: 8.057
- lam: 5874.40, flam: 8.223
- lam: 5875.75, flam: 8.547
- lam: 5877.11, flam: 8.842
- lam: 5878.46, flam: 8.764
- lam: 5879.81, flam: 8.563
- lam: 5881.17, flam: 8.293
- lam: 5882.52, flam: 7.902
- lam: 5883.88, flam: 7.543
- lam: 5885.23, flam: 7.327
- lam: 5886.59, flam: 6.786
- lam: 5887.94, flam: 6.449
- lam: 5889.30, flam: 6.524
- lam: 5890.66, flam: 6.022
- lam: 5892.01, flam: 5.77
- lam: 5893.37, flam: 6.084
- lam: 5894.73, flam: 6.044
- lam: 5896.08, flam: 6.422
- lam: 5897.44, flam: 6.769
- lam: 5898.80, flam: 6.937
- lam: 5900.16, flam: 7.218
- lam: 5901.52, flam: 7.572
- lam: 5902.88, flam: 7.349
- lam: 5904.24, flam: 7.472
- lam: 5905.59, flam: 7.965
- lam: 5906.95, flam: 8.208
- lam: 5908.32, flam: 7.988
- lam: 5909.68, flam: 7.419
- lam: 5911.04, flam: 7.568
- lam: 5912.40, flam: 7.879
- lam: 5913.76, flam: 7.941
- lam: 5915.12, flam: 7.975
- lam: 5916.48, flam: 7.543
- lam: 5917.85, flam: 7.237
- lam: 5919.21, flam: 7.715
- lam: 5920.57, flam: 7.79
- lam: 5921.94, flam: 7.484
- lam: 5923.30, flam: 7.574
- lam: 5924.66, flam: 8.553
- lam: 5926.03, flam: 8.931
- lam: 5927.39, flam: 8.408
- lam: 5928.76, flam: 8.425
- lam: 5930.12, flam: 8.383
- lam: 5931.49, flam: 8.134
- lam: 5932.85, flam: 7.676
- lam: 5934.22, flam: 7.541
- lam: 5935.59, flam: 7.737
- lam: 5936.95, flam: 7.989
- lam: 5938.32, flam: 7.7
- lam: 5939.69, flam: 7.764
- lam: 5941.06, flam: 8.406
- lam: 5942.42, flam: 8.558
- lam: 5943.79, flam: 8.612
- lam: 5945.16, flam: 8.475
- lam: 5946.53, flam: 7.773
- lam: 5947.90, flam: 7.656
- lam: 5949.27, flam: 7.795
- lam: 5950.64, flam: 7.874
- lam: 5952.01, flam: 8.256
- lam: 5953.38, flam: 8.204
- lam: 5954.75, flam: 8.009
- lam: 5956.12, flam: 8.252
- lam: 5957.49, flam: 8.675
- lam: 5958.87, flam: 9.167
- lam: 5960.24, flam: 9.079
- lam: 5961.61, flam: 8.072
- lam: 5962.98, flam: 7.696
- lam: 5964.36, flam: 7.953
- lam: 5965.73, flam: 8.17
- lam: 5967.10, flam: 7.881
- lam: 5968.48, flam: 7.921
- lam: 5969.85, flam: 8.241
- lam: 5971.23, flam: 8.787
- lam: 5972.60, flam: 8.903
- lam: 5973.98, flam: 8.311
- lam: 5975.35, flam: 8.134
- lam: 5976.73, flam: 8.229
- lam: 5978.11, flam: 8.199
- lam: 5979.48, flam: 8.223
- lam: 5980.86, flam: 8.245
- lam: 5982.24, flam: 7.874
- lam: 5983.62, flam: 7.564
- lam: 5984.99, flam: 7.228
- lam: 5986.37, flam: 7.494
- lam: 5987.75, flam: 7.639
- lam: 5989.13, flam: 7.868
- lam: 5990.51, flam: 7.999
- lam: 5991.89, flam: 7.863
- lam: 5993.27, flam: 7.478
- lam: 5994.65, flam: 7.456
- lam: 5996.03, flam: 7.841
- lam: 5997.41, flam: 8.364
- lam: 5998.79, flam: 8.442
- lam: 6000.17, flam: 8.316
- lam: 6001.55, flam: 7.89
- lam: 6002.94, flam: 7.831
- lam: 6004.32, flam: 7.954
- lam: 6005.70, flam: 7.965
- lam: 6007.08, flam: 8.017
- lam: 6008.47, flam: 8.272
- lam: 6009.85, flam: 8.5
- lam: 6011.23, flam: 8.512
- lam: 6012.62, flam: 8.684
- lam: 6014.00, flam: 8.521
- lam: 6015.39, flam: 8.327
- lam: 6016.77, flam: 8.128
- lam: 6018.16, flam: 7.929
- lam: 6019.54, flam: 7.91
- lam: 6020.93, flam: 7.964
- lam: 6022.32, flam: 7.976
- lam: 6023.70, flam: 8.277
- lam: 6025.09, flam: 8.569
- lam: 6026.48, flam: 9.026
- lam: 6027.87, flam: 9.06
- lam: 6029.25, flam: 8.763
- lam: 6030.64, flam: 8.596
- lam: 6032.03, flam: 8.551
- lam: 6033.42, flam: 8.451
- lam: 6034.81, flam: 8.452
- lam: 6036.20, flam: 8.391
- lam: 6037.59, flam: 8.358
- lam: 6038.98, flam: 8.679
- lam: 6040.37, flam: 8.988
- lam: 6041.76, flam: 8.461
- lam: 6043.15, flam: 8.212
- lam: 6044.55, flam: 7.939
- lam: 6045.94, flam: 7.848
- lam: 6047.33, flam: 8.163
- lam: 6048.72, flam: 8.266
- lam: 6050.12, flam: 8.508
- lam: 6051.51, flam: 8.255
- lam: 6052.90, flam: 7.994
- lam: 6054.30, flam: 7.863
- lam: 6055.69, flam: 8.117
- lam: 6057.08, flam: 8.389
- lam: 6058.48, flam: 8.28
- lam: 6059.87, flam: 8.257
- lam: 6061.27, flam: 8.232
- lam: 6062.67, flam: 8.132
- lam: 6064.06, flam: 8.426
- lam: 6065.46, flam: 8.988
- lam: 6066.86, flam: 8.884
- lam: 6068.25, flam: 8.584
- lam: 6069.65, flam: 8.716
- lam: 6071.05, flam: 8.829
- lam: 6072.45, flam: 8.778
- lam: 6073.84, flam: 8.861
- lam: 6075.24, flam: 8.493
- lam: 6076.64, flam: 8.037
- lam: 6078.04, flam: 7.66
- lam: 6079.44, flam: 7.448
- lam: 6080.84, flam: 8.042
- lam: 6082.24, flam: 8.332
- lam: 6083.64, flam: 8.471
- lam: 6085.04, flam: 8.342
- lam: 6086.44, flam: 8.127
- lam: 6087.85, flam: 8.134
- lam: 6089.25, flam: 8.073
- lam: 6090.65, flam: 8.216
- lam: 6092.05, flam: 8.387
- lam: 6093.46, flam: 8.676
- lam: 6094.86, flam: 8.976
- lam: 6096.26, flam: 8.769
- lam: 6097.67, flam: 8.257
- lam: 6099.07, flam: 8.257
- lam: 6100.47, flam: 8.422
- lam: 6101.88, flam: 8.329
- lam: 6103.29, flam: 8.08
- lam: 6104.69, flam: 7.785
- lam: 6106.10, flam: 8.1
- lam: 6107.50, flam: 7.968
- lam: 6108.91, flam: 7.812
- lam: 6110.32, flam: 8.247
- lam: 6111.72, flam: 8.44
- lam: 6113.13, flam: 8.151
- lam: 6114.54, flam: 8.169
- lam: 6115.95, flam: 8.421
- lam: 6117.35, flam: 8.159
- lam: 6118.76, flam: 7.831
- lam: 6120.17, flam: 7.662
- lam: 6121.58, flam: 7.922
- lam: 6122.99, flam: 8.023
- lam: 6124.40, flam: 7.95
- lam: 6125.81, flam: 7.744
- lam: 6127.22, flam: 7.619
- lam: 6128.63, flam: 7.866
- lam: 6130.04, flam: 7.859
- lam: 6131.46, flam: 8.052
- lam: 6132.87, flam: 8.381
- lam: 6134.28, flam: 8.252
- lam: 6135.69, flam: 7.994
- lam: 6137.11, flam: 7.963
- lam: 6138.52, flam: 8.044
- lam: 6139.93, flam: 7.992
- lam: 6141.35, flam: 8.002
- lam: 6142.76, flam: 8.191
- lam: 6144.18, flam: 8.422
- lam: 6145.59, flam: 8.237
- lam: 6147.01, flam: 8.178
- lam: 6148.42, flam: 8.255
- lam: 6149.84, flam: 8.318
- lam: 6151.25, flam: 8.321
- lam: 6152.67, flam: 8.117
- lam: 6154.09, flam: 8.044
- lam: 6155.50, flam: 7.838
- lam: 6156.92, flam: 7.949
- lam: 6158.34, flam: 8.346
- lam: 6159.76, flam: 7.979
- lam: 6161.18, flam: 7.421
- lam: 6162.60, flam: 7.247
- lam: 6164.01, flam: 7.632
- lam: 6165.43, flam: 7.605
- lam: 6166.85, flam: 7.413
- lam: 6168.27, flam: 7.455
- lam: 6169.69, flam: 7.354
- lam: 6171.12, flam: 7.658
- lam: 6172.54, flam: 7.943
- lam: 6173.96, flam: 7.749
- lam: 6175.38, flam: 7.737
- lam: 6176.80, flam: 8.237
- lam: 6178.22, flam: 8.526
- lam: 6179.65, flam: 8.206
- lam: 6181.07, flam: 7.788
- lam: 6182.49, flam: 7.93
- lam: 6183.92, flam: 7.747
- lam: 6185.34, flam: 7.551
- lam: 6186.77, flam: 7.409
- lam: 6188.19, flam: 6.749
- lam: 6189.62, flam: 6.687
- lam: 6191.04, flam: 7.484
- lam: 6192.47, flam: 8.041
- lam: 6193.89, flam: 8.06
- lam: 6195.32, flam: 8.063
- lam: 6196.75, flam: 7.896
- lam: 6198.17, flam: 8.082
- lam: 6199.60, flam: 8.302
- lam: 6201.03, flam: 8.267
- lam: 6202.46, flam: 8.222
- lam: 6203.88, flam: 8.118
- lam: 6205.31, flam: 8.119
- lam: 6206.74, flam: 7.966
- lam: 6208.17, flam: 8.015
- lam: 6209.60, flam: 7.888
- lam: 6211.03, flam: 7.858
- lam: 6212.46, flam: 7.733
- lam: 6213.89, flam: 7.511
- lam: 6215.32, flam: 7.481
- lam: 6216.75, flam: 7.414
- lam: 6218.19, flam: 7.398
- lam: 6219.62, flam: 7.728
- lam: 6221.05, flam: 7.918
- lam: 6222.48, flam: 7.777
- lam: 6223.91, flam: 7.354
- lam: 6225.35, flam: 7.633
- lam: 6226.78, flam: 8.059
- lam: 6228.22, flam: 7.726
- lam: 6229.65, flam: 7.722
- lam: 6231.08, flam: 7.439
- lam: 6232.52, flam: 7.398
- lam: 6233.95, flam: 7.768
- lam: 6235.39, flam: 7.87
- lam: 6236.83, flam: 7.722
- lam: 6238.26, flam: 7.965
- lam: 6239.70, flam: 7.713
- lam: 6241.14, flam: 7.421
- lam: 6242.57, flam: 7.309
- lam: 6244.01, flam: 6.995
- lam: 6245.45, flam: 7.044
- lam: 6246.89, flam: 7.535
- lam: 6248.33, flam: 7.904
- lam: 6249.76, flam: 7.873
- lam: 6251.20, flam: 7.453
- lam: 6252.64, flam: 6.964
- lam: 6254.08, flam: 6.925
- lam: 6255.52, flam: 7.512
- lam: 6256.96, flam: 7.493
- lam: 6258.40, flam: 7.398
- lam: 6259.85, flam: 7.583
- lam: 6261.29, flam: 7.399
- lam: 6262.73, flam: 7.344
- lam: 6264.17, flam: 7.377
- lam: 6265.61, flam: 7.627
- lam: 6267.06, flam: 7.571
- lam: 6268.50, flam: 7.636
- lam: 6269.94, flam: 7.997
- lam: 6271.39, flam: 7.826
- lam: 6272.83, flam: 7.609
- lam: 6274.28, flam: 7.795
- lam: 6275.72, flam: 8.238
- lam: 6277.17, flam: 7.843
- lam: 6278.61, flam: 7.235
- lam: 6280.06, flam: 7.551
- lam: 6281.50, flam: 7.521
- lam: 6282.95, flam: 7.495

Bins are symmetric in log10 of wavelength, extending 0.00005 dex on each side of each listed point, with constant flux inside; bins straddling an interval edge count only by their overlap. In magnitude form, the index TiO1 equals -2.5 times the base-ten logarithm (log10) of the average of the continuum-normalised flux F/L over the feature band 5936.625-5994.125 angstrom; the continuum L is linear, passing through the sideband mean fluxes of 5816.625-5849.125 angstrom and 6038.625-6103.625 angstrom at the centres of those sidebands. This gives 0.04 mag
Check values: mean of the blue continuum 8.55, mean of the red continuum 8.34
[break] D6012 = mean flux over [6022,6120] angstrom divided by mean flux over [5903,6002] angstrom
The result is 1.04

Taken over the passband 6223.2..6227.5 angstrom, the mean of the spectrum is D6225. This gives 7.67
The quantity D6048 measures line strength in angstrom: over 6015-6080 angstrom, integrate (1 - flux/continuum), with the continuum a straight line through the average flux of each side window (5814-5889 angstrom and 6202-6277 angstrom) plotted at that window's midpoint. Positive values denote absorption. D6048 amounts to -3.4 angstrom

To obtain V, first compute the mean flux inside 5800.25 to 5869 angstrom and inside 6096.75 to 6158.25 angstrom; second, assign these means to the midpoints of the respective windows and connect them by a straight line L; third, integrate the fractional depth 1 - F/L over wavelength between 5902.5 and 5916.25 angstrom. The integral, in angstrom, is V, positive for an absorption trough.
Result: 0.9 angstrom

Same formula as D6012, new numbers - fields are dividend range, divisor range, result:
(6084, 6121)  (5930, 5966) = 1.01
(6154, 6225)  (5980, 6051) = 0.95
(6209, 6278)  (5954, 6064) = 0.92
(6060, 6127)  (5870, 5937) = 1.08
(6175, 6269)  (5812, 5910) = 0.96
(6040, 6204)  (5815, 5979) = 1.01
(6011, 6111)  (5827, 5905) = 1.05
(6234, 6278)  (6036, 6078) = 0.90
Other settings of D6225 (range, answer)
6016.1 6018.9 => 8.03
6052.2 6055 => 7.93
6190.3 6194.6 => 7.87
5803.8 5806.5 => 8.67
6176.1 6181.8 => 8.19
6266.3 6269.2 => 7.59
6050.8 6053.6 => 8.14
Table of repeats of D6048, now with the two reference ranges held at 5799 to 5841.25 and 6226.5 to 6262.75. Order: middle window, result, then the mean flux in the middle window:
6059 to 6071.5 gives -1.0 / 8.55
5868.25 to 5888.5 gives 0.8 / 8.05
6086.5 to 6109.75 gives -1.2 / 8.26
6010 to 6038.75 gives -1.4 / 8.43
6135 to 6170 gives -0.9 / 7.94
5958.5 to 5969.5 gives 0.0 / 8.22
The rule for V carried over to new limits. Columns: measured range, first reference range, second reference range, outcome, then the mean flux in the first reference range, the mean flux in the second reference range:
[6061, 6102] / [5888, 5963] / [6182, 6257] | -3.71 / 7.74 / 7.66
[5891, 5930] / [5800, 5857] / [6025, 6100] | 4.38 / 8.49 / 8.4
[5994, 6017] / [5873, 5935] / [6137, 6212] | -1.40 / 7.6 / 7.9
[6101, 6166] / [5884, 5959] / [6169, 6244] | -2.44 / 7.66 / 7.76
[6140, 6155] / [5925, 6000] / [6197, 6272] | -0.75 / 8.11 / 7.66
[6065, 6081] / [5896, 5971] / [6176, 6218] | -1.14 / 7.94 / 7.83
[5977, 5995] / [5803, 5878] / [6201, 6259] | 0.69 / 8.38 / 7.64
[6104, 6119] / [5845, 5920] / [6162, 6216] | -0.66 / 7.7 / 7.78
